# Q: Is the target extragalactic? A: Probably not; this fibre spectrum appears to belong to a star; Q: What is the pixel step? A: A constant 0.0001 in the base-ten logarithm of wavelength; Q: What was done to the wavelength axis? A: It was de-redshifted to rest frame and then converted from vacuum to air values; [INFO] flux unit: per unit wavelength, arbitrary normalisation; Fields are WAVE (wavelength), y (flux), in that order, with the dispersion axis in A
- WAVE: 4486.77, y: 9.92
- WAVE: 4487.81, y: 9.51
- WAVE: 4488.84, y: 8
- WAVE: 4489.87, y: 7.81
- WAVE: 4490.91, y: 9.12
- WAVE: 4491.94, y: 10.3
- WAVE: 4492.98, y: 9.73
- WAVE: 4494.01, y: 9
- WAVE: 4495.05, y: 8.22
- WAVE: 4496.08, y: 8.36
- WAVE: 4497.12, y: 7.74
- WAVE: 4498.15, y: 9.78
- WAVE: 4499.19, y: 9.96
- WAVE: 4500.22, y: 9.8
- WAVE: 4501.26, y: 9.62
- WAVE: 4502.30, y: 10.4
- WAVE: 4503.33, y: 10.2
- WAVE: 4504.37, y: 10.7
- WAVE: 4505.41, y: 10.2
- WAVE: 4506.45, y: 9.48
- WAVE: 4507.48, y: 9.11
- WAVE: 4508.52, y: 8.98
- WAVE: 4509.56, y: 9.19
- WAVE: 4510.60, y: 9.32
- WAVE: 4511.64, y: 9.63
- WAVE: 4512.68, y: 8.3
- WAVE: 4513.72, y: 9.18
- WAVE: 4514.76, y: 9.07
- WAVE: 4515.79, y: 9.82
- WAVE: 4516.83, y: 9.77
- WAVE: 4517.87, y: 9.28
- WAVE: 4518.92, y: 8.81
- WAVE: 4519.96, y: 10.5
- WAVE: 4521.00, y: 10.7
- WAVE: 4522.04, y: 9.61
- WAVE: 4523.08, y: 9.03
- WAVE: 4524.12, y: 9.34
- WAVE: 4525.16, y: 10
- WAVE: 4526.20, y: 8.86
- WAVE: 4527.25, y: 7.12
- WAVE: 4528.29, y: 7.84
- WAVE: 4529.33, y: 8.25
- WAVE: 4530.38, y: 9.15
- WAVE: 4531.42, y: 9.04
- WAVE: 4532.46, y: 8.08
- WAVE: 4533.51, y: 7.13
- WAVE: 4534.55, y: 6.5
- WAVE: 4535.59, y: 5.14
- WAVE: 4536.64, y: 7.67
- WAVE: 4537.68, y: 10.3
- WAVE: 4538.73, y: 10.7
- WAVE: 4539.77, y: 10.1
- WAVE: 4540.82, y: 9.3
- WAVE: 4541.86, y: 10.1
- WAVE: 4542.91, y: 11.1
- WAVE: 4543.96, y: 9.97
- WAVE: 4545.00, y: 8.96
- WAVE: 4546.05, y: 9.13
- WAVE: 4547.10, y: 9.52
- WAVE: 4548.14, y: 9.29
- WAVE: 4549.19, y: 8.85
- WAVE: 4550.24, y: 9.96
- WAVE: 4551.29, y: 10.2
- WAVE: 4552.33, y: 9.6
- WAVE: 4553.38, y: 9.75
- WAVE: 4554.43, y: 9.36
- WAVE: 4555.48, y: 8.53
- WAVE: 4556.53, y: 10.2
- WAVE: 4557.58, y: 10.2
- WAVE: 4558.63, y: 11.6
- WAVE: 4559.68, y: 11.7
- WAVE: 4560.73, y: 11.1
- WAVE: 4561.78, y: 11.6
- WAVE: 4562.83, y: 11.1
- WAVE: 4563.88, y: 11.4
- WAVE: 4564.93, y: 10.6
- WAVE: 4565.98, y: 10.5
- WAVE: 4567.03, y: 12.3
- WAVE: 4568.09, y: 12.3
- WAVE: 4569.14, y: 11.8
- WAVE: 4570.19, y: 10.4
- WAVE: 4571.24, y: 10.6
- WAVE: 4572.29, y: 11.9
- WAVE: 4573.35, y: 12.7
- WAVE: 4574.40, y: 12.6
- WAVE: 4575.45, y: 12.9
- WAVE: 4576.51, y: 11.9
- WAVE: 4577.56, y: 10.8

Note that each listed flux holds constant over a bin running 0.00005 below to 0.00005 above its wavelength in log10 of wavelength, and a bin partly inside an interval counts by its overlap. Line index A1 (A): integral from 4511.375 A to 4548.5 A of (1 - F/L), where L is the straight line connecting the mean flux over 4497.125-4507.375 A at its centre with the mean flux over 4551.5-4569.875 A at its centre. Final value 4.5 A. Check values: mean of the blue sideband 9.87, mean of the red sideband 10.8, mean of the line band 9.06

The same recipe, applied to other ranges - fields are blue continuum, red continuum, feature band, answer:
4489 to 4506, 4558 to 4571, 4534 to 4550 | 2.36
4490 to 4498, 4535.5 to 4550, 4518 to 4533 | 0.35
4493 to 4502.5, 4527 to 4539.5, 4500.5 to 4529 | -2.33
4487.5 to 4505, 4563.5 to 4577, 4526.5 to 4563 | 5.15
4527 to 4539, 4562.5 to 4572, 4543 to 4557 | 0.12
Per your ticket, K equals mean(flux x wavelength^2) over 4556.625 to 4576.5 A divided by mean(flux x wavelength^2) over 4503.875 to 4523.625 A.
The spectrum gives 1.2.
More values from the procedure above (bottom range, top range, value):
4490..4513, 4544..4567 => 1.11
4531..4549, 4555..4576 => 1.28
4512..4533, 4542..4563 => 1.12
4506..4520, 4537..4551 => 1.07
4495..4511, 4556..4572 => 1.21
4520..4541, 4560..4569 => 1.32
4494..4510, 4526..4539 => 0.87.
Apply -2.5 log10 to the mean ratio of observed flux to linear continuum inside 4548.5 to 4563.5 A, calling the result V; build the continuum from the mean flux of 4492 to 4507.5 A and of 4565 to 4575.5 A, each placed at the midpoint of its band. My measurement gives 0.10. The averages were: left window 9.52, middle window 10.3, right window 11.7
